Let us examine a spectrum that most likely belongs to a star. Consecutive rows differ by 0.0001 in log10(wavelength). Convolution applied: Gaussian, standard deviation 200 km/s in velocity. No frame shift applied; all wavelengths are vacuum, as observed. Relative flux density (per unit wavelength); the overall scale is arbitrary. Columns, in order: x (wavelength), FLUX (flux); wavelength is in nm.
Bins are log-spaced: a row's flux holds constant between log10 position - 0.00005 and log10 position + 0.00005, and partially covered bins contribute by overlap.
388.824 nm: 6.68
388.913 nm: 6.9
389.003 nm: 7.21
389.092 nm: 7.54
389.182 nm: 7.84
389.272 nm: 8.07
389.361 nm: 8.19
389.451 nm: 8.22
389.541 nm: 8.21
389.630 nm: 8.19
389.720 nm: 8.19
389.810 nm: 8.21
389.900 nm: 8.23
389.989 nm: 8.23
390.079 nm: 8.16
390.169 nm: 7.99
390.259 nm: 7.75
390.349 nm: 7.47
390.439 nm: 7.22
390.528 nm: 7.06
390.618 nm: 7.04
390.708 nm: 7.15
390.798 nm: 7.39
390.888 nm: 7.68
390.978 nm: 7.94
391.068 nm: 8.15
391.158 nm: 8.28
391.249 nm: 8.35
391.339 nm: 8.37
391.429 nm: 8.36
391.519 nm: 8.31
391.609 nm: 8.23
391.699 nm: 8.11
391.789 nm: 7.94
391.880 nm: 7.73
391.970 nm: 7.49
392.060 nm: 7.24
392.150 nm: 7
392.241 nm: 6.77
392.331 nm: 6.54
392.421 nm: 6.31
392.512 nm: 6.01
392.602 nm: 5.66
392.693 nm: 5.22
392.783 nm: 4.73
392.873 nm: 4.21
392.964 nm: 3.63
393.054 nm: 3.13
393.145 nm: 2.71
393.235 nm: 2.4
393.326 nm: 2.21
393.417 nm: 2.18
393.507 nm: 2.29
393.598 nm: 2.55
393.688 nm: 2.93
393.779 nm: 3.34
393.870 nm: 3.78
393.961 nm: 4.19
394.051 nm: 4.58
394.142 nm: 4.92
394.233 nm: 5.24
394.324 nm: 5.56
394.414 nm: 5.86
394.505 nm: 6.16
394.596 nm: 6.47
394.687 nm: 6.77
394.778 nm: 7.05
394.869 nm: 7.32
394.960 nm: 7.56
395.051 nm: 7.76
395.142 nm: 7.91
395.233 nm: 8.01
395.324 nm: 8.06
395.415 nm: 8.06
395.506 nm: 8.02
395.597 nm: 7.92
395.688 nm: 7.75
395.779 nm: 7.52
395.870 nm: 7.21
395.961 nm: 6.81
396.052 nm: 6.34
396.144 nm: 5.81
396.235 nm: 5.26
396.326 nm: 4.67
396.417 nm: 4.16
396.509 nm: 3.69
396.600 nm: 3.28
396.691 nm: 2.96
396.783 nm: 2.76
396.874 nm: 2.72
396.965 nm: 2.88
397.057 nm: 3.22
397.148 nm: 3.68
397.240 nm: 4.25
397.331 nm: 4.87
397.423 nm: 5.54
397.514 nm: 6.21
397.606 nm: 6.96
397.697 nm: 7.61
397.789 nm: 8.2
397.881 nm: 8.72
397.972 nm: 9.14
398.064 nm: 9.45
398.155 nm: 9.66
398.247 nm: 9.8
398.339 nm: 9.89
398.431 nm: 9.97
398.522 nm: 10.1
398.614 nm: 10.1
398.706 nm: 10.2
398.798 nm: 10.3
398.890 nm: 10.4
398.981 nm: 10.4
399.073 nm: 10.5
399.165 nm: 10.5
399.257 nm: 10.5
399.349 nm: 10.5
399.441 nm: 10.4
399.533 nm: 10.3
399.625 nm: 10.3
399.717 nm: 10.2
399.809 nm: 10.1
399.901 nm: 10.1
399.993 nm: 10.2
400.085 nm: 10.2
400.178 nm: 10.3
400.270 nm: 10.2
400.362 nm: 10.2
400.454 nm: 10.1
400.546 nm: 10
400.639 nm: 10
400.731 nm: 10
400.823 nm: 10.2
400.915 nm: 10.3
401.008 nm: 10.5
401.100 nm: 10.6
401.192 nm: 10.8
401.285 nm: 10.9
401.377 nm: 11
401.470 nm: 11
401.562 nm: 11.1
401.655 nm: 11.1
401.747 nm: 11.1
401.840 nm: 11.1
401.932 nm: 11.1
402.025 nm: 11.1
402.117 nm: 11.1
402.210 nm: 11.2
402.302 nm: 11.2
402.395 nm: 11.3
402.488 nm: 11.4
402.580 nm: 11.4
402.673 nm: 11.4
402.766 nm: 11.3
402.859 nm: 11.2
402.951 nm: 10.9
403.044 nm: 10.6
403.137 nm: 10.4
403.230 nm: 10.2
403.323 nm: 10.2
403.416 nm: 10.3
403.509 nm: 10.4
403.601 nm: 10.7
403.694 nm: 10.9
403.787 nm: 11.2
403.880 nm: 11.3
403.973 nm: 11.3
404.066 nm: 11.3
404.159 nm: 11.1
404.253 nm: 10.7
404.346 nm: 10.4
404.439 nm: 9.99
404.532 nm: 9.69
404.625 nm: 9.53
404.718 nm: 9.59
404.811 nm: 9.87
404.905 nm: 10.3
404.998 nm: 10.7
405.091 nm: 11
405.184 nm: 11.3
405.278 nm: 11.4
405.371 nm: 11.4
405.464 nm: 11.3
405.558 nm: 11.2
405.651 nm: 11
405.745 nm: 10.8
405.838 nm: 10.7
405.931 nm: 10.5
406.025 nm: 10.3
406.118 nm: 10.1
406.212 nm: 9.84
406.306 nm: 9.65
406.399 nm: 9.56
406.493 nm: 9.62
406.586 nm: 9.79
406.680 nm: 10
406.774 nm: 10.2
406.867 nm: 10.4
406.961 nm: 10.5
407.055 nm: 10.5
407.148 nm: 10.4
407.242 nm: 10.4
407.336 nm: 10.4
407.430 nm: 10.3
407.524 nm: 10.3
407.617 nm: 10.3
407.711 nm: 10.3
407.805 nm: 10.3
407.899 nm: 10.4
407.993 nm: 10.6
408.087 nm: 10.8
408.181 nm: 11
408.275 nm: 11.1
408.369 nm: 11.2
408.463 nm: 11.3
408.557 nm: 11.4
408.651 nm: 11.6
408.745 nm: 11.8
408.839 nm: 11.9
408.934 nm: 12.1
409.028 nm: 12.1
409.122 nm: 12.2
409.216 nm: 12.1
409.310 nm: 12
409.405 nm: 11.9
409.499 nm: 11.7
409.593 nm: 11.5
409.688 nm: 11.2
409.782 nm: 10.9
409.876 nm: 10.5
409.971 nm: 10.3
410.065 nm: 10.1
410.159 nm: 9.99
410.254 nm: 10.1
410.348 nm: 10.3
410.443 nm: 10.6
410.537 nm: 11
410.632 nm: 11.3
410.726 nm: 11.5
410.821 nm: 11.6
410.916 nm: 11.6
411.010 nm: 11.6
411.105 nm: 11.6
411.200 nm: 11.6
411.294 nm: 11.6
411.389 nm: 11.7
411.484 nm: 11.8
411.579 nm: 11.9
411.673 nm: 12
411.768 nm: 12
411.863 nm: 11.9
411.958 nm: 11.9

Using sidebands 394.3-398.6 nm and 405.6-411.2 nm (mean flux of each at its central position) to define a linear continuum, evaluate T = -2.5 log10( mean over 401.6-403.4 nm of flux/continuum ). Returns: -0.25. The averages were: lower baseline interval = 6.62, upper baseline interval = 10.8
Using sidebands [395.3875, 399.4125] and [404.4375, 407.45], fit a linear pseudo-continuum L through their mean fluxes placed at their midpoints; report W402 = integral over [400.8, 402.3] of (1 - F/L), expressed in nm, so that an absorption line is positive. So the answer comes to -0.37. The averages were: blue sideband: 7.25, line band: 10.9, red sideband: 10.4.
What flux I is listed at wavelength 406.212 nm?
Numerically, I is 9.84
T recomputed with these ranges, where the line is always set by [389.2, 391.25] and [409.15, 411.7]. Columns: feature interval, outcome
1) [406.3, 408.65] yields 0.03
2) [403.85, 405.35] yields -0.03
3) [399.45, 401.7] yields -0.09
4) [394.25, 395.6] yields 0.21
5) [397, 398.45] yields 0.25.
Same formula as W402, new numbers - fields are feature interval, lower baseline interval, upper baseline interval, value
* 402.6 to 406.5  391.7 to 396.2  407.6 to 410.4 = -0.45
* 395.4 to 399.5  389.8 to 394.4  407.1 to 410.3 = 0.23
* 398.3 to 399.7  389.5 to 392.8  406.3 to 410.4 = -0.20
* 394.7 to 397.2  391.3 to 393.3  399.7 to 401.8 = 0.64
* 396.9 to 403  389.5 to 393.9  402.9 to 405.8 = -0.29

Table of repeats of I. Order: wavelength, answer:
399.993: 10.2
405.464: 11.3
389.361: 8.19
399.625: 10.3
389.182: 7.84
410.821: 11.6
